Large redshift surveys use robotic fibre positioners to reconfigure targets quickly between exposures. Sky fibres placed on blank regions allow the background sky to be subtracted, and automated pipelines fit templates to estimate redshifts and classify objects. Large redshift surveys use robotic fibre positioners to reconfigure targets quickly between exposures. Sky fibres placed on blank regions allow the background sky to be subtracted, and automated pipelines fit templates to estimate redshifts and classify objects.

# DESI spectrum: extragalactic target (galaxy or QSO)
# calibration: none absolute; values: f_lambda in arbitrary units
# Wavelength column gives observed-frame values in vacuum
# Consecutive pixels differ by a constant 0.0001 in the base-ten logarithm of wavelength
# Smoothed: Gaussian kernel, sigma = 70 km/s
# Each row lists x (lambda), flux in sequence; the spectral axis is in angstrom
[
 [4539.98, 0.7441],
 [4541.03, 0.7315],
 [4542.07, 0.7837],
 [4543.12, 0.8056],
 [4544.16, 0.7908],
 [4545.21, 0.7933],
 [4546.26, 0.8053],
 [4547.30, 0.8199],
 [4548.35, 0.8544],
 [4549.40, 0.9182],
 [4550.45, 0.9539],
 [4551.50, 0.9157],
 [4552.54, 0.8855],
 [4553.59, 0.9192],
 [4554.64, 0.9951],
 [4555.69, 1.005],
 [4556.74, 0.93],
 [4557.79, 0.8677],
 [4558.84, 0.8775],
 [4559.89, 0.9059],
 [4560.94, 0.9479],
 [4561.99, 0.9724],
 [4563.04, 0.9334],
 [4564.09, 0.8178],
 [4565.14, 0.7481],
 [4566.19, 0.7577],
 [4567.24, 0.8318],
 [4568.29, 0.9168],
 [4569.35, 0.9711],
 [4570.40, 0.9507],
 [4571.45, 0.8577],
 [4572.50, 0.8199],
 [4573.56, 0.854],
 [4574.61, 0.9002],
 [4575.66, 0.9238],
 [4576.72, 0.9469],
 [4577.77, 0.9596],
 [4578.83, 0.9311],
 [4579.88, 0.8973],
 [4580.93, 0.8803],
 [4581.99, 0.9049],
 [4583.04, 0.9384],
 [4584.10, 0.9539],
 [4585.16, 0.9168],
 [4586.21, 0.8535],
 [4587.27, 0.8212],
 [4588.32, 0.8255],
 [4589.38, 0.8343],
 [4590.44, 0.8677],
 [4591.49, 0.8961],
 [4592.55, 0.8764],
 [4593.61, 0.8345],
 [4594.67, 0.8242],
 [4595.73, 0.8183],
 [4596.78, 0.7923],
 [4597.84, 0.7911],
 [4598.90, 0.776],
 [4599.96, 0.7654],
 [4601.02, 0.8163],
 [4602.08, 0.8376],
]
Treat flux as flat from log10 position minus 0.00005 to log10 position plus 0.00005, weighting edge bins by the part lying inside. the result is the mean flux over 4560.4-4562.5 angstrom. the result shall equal 0.96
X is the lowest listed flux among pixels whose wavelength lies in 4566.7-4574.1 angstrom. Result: 0.8199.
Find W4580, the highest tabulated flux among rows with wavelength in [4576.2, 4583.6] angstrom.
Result 0.9596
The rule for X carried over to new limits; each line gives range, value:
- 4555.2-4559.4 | 0.8677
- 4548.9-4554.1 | 0.8855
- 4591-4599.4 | 0.776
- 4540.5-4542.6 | 0.7315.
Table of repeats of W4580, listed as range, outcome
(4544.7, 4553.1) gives 0.9539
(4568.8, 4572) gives 0.9711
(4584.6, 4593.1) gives 0.9168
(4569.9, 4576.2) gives 0.9507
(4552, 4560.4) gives 1.005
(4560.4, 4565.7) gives 0.9724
